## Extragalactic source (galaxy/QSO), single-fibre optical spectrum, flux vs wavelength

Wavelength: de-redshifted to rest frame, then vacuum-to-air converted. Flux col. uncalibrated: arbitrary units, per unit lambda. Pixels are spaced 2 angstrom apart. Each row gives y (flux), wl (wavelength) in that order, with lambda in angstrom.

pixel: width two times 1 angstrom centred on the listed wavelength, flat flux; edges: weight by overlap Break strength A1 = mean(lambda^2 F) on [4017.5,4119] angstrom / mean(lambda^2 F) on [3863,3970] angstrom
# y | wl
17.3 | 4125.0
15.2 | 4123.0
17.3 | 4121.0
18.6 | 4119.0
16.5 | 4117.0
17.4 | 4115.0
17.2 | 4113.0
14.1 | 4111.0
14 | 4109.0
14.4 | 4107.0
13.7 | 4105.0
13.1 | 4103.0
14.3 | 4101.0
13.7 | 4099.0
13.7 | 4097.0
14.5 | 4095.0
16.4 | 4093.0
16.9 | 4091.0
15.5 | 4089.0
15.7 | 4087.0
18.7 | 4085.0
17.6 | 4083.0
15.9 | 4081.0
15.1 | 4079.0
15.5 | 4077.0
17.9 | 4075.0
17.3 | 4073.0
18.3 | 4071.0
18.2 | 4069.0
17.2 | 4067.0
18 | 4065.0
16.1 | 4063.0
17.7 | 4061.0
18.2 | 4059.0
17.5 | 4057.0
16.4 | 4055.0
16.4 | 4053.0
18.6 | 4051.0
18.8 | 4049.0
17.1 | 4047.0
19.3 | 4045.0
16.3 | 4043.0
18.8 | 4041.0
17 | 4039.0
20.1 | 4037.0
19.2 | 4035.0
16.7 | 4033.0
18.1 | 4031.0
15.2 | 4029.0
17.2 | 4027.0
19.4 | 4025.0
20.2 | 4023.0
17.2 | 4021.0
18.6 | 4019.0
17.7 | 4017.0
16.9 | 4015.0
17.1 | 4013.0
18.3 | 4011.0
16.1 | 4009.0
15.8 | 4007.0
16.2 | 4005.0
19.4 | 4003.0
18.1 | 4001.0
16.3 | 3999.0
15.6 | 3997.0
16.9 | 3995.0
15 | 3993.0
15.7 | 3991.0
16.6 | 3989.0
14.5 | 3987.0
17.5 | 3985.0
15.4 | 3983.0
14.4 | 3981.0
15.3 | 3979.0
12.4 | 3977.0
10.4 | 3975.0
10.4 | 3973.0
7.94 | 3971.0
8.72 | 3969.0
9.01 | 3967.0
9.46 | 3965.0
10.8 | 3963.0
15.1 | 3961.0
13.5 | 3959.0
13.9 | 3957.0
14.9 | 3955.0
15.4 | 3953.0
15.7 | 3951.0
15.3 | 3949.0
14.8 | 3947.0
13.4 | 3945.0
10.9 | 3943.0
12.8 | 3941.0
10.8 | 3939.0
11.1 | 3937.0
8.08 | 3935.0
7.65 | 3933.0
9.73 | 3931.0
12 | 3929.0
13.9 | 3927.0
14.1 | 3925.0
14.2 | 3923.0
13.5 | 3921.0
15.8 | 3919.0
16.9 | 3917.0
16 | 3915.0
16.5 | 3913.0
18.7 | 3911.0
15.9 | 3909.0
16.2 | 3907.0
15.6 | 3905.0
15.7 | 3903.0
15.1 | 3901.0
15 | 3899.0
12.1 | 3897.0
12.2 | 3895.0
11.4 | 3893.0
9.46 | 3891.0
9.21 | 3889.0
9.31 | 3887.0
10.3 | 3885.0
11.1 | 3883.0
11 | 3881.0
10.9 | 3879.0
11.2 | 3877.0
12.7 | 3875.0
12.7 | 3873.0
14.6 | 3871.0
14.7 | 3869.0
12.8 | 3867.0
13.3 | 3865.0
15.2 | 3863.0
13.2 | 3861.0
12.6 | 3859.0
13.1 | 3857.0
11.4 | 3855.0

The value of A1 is 1.4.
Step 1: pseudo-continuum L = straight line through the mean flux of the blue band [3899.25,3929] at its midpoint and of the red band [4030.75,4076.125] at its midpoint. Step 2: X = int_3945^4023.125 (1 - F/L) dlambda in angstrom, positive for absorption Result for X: 8.4 angstrom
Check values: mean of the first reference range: 15.4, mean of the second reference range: 17.8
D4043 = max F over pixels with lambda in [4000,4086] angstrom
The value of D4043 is 20.2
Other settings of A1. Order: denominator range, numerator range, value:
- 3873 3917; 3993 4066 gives 1.42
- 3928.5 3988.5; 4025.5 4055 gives 1.49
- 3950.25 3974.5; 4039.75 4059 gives 1.54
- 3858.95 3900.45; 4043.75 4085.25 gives 1.57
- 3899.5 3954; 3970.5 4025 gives 1.19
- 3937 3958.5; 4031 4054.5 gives 1.38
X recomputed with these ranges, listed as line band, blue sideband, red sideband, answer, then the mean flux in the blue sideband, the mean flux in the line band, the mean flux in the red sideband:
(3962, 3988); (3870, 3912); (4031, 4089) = 5.4 angstrom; 12.9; 12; 17.5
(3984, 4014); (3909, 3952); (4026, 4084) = -1.8 angstrom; 13.5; 16.6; 17.4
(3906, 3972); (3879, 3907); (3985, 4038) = 4.3 angstrom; 12.2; 13.1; 17.2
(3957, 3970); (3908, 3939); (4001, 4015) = 3.3 angstrom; 13.5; 11.3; 17.2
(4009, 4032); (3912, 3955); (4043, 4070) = -2.0 angstrom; 13.3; 17.7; 17.6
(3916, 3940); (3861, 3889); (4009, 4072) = 2.8 angstrom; 12.2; 12.3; 17.8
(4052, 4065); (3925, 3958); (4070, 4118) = -1.8 angstrom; 12.6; 17.1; 15.7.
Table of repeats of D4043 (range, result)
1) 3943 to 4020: 19.4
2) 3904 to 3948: 18.7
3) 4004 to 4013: 18.3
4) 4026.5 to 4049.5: 20.1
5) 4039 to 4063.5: 19.3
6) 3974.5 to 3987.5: 17.5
